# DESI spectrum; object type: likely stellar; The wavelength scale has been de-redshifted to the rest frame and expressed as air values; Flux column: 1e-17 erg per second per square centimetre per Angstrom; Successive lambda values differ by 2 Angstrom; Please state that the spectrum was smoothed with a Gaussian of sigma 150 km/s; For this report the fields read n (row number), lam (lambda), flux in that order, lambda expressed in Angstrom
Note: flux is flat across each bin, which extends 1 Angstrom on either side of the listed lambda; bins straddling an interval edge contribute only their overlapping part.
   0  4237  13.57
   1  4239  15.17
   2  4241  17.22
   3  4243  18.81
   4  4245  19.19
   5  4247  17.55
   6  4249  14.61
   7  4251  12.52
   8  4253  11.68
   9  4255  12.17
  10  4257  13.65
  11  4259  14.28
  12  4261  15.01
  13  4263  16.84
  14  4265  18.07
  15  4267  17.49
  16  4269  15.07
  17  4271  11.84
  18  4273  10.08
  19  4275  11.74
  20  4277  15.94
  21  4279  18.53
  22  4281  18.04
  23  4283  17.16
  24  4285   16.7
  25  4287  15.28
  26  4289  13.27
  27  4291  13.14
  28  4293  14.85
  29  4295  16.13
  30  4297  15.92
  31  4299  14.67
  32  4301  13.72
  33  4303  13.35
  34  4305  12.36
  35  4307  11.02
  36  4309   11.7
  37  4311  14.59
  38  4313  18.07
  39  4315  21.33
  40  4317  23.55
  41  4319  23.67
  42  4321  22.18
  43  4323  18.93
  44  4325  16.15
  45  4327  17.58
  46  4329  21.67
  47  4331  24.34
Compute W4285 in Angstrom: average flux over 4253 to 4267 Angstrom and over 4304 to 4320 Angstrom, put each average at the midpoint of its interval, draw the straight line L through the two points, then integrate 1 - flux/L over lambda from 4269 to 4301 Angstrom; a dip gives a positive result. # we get 2.21 Angstrom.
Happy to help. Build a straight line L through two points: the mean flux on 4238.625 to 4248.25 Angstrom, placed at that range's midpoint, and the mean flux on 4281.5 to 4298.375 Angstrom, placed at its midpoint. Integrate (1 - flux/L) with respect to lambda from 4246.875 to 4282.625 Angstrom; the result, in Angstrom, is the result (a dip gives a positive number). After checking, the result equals 4.0 Angstrom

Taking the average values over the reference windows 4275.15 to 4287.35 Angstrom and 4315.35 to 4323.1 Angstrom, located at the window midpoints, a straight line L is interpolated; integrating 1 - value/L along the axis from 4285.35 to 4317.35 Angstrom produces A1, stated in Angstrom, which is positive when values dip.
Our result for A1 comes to 7.55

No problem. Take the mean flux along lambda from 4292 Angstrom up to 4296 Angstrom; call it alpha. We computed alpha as 15.5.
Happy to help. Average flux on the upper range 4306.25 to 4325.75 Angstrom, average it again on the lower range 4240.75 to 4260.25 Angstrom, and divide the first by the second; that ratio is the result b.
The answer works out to 1.2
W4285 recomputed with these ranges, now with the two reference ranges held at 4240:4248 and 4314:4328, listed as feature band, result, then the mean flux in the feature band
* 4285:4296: 2.7 Angstrom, 14.7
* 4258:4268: 1.3 Angstrom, 16.3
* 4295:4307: 3.6 Angstrom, 13.9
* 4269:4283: 3.3 Angstrom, 14.6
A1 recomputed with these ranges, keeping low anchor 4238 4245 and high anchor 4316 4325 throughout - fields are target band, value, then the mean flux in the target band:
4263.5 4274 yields 2.3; 14.6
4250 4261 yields 3.1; 13.1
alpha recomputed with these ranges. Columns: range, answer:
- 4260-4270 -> 16.5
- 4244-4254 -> 15.1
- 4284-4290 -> 15.1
